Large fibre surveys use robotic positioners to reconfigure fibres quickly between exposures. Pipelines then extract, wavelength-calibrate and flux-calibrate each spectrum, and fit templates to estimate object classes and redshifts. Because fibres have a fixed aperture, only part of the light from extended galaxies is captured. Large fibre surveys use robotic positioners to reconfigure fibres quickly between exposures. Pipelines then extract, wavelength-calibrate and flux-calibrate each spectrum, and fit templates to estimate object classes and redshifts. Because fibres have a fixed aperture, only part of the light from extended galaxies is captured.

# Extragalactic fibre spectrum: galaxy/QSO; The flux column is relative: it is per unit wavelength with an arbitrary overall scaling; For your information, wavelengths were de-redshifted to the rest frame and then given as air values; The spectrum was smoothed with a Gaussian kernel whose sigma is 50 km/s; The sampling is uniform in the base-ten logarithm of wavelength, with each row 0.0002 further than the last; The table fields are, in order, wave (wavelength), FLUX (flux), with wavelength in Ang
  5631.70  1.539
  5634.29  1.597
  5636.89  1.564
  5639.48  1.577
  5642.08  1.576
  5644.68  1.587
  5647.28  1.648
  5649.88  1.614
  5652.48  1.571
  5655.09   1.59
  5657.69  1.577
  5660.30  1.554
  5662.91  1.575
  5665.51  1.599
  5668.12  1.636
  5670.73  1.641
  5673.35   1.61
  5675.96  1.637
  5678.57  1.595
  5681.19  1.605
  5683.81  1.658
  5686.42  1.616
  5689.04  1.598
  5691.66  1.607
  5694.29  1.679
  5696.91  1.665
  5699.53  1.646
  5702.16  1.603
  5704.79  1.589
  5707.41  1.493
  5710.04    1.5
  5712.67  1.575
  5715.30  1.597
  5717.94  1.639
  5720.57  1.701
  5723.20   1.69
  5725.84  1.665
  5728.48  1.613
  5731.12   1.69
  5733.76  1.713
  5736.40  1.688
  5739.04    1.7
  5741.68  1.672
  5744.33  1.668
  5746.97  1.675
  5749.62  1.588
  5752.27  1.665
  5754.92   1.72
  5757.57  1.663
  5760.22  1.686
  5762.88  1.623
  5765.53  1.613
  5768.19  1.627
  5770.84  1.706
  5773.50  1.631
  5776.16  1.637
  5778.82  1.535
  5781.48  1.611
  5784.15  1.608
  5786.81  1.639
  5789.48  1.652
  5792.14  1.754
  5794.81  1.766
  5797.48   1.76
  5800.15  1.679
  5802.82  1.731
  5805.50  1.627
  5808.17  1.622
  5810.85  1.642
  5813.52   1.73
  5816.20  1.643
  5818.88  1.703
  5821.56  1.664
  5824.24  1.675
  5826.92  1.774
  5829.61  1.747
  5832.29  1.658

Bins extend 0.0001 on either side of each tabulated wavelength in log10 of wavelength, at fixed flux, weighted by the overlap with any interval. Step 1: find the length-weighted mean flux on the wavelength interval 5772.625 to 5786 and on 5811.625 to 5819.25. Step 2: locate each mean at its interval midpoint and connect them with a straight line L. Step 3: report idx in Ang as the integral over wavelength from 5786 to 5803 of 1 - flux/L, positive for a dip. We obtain -0.8 Ang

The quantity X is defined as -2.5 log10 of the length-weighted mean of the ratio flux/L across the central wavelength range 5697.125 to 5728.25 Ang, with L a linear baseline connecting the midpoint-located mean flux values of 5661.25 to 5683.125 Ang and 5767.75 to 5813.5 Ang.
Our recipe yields 0.01 mag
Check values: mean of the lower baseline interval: 1.61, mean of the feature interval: 1.61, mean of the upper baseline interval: 1.66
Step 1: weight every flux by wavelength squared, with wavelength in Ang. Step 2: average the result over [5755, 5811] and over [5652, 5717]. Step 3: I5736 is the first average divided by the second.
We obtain 1.07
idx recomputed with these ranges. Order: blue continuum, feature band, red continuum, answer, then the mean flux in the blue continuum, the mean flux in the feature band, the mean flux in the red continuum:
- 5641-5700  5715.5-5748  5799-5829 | -0.6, 1.61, 1.67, 1.68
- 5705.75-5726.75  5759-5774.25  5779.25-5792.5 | -0.2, 1.61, 1.65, 1.64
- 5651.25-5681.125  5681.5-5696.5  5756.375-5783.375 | -0.2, 1.6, 1.63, 1.63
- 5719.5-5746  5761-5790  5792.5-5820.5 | 1.0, 1.68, 1.63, 1.69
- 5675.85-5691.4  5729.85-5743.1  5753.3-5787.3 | -0.5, 1.62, 1.69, 1.64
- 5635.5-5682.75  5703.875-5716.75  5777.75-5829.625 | 0.6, 1.6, 1.55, 1.68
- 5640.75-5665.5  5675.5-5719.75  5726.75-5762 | 0.6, 1.59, 1.61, 1.67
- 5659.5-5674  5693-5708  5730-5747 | 0.2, 1.6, 1.62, 1.69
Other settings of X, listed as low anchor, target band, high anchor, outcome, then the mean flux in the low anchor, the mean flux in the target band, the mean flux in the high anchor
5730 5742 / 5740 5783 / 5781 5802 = 0.030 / 1.7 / 1.65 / 1.69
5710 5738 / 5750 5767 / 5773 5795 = -0.007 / 1.65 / 1.66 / 1.64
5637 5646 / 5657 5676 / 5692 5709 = -0.007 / 1.58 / 1.6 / 1.61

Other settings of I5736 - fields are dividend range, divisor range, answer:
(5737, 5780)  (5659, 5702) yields 1.05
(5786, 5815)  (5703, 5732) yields 1.08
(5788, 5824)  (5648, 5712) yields 1.10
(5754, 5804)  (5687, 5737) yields 1.05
